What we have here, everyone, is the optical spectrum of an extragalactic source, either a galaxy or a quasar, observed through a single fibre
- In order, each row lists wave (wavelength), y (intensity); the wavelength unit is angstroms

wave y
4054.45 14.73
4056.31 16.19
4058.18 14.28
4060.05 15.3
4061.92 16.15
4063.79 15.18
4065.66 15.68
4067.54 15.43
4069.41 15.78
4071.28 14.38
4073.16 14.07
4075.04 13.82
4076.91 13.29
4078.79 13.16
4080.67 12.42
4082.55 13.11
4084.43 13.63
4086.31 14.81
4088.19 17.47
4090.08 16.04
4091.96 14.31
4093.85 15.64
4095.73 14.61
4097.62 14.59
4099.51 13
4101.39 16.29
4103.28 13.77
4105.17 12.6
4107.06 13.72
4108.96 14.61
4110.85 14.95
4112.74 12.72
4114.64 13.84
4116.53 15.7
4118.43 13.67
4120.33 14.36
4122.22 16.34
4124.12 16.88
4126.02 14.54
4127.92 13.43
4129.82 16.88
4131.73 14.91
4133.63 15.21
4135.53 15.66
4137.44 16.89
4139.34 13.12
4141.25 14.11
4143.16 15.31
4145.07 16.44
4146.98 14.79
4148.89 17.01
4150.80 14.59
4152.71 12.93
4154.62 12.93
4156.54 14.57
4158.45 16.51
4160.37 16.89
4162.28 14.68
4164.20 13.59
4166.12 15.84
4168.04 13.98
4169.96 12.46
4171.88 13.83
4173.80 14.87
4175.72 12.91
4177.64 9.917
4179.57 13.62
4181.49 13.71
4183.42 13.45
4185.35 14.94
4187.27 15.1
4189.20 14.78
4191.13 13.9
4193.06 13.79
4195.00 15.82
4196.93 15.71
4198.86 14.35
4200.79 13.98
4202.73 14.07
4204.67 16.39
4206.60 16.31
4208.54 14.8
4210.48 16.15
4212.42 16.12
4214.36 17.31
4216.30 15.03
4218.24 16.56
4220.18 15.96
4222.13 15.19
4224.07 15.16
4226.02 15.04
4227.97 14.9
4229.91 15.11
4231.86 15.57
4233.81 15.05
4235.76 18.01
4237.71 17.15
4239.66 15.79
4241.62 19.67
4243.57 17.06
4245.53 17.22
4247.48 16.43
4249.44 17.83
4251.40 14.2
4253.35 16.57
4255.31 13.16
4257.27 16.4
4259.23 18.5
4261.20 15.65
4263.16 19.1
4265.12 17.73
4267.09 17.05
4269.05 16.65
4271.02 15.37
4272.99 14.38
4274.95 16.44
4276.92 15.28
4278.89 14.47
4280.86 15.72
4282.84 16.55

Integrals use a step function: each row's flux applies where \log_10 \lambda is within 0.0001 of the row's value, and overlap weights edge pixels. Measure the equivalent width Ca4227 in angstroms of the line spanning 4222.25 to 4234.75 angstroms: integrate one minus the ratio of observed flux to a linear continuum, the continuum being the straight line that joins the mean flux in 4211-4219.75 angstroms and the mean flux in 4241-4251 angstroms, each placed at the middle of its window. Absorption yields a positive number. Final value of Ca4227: 1.2 angstroms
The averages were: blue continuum 16.2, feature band 15.1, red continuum 17.4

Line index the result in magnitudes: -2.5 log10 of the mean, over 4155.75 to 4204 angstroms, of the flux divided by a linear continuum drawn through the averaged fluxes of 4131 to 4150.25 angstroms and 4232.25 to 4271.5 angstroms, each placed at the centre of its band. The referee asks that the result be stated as 0.11 mag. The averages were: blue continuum 15.3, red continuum 16.7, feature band 14.3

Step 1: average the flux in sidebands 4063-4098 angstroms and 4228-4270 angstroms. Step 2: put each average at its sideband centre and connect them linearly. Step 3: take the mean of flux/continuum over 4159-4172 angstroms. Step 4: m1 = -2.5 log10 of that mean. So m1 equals 0.08 mag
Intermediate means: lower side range 14.6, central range 14.6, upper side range 16.6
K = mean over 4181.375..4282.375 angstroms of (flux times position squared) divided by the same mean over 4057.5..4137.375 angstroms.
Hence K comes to 1.15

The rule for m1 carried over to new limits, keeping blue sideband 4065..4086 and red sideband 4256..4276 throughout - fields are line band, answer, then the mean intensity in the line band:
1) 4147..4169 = 0.02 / 14.9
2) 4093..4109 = 0.01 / 14.3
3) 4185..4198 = 0.06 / 14.9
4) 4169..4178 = 0.18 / 13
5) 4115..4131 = -0.03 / 15.2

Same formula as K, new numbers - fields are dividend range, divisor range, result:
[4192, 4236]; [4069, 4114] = 1.15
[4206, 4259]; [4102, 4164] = 1.14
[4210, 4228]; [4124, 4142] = 1.09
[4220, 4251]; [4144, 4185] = 1.18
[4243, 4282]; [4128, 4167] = 1.14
